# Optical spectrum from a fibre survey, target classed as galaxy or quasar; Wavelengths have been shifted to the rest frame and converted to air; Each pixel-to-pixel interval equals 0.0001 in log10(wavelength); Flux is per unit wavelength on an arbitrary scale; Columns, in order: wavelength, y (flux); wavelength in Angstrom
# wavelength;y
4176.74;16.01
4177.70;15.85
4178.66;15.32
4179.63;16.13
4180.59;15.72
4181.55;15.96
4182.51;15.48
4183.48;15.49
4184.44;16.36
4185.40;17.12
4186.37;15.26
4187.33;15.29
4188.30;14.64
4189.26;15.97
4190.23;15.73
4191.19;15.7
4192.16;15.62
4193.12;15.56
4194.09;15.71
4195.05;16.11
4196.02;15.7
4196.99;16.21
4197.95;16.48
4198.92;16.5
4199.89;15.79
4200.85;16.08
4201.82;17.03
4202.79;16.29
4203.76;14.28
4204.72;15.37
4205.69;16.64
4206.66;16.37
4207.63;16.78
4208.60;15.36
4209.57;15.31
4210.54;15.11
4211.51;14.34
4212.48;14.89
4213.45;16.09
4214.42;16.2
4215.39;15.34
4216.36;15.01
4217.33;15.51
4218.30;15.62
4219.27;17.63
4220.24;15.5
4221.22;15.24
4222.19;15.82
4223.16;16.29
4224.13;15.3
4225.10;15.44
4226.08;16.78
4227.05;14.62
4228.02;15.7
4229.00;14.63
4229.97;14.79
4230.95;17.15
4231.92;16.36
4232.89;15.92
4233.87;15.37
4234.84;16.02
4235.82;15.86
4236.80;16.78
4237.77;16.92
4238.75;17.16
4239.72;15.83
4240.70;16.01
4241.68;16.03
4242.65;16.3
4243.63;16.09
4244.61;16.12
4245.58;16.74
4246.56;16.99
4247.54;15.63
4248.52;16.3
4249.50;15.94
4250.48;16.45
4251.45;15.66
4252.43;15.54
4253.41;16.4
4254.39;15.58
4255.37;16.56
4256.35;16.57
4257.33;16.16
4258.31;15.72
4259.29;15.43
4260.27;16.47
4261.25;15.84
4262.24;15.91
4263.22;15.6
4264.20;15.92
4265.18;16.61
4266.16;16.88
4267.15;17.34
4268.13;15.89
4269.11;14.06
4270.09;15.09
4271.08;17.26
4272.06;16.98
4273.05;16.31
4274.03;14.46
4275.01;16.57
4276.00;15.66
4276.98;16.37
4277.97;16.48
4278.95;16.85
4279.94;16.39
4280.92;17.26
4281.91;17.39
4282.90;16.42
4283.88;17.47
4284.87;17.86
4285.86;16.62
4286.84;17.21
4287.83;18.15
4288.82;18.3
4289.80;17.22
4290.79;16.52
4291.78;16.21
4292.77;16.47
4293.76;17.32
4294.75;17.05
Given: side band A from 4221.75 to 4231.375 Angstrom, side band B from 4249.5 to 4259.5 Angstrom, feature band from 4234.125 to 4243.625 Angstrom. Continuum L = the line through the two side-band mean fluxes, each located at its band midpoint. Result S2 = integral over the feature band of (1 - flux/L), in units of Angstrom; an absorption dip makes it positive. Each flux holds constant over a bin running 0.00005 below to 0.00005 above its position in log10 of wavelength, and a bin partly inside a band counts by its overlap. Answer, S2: -0.3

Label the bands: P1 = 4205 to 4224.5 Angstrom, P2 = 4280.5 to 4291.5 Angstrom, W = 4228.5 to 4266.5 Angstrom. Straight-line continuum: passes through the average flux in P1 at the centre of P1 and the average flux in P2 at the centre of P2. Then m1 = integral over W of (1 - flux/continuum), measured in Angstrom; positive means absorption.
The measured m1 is 0.8 Angstrom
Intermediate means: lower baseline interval 15.7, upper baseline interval 17.3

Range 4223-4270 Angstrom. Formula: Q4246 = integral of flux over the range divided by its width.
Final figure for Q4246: 16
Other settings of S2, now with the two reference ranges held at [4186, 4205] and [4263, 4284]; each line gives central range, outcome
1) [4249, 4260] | 0.1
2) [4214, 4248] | 0.1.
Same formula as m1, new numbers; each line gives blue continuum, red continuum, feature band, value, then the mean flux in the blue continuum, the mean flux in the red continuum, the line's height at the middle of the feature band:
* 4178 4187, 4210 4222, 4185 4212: -0.14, 15.9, 15.5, 15.7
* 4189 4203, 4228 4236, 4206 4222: 0.23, 16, 15.7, 15.9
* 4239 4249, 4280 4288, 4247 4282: 1.24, 16.2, 17.2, 16.7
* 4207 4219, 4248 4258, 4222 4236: 0.02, 15.5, 16.1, 15.8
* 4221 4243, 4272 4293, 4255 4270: 0.38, 15.9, 16.8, 16.4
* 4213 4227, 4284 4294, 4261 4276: 0.66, 15.8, 17.2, 16.8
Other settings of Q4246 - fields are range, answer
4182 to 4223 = 15.8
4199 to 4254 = 15.9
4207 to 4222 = 15.6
